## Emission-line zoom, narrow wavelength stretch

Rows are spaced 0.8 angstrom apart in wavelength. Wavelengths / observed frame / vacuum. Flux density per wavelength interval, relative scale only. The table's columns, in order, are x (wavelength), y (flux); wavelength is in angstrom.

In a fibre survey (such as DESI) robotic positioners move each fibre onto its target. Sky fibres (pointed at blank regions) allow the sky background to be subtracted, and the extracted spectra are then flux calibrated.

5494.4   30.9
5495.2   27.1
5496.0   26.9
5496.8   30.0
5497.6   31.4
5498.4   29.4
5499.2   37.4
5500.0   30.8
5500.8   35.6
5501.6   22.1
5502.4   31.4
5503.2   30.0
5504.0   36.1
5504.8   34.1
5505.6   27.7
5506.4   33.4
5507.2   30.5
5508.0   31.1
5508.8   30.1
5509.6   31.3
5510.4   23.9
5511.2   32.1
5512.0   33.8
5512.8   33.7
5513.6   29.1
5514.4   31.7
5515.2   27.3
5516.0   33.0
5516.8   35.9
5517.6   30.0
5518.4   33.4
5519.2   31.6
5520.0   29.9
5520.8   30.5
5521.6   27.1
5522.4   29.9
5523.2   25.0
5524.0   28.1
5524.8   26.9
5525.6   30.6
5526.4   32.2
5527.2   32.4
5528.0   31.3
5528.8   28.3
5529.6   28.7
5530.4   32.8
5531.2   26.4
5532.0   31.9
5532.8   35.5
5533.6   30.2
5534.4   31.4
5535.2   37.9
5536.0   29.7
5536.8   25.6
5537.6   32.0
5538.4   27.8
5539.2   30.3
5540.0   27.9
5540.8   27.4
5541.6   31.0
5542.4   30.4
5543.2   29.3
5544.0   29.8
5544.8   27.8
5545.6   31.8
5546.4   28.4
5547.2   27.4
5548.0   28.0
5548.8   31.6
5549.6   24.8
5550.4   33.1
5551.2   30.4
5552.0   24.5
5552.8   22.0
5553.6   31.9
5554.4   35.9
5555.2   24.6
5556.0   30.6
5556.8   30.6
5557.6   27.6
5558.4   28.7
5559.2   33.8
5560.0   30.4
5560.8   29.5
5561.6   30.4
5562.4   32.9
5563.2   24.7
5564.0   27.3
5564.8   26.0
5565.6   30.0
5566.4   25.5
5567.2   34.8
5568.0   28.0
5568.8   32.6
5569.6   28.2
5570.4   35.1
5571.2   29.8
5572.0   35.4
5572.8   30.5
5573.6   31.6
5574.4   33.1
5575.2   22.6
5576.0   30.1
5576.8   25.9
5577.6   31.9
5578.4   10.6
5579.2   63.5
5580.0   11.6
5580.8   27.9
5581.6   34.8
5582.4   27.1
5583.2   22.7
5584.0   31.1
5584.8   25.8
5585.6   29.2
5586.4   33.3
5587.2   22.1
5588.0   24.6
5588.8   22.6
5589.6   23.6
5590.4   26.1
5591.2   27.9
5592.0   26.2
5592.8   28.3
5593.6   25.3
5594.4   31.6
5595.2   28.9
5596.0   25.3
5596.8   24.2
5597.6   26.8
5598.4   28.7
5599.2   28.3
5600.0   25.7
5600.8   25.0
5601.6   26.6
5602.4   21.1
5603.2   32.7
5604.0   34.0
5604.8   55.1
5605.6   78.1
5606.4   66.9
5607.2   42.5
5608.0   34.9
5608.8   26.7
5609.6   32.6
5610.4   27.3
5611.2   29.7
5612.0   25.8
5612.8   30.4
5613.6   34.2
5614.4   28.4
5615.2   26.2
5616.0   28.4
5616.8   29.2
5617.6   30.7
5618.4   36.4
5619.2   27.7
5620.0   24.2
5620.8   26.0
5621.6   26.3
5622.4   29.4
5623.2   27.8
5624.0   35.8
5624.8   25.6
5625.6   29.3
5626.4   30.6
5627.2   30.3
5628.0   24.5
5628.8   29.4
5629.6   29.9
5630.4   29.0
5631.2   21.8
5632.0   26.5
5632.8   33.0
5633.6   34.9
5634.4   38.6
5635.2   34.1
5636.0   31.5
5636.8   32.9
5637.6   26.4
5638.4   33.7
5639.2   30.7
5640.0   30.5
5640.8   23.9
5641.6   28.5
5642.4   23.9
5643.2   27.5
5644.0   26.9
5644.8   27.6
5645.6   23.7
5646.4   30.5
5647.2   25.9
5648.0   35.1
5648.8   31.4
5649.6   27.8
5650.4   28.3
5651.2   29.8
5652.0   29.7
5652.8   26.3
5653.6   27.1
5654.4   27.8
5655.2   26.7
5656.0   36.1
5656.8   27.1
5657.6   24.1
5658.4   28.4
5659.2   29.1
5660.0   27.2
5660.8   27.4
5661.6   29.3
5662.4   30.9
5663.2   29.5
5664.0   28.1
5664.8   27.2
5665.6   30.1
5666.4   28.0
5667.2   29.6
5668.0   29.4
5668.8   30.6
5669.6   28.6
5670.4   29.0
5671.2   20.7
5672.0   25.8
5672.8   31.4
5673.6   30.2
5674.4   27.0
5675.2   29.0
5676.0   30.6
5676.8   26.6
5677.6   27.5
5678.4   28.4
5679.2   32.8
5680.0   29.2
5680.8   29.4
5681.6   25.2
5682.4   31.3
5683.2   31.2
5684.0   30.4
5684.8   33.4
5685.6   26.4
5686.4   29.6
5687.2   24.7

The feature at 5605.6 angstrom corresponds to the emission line Hgamma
